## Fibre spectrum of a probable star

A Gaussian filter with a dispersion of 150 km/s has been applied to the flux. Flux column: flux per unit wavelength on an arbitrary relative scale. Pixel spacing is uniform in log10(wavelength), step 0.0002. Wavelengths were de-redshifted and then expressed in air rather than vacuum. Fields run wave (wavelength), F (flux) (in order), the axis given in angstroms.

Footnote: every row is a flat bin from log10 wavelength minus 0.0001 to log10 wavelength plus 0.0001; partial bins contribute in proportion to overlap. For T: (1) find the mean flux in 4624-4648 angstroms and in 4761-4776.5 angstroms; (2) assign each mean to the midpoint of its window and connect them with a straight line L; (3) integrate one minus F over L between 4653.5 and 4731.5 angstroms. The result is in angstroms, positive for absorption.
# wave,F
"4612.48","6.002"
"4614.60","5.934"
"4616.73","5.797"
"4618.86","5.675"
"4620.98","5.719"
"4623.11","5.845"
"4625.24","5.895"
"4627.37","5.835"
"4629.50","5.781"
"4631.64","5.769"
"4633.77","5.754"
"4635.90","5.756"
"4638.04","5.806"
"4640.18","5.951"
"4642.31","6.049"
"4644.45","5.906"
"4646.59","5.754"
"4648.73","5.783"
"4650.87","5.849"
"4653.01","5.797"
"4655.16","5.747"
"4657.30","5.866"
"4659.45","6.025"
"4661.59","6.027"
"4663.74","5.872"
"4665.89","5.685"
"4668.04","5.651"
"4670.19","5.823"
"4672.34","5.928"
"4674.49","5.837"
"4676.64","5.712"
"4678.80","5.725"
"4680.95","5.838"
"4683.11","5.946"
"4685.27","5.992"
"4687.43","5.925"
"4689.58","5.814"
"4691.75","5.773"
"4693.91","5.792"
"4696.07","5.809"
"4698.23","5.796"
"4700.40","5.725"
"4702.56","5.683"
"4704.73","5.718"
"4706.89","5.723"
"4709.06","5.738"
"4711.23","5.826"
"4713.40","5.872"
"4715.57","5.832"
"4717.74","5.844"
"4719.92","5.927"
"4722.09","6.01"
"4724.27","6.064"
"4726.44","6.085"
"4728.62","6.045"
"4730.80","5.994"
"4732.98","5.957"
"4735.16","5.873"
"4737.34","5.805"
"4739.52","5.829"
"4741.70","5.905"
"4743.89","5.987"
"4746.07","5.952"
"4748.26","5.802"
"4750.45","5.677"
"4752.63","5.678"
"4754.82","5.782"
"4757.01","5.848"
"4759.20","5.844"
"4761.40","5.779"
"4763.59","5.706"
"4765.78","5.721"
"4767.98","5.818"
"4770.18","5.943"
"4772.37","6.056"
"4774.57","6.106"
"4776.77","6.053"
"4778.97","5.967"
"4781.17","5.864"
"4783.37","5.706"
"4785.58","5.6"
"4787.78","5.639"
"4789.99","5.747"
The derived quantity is 0.15 angstroms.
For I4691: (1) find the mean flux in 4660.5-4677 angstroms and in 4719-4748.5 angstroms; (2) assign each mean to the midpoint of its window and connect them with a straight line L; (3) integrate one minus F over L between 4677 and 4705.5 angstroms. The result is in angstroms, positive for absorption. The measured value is 0.3 angstroms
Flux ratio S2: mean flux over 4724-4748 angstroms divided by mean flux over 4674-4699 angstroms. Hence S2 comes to 1.0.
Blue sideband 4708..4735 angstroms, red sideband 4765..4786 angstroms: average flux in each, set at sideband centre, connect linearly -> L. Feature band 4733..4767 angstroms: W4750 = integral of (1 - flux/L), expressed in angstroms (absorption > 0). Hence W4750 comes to 0.5 angstroms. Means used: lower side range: 5.93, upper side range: 5.89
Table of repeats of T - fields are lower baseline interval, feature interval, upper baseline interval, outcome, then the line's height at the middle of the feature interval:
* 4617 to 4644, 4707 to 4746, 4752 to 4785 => -0.46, 5.85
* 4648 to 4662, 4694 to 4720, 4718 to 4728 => 0.81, 5.97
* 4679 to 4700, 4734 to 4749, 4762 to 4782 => 0.02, 5.89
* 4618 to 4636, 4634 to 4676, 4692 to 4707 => -0.51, 5.77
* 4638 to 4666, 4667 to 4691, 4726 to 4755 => 0.17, 5.88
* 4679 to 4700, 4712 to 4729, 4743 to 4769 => -0.38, 5.82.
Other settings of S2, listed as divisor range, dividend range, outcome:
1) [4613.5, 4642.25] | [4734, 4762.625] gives 1.00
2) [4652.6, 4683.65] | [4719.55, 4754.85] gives 1.01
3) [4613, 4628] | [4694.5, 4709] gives 0.99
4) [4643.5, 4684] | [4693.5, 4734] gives 1.01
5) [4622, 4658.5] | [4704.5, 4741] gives 1.01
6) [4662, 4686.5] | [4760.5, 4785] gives 1.01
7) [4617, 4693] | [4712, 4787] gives 1.01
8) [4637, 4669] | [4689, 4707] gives 0.98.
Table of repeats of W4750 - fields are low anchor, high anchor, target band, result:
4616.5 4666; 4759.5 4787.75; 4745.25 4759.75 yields 0.1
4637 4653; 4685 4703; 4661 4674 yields 0.0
